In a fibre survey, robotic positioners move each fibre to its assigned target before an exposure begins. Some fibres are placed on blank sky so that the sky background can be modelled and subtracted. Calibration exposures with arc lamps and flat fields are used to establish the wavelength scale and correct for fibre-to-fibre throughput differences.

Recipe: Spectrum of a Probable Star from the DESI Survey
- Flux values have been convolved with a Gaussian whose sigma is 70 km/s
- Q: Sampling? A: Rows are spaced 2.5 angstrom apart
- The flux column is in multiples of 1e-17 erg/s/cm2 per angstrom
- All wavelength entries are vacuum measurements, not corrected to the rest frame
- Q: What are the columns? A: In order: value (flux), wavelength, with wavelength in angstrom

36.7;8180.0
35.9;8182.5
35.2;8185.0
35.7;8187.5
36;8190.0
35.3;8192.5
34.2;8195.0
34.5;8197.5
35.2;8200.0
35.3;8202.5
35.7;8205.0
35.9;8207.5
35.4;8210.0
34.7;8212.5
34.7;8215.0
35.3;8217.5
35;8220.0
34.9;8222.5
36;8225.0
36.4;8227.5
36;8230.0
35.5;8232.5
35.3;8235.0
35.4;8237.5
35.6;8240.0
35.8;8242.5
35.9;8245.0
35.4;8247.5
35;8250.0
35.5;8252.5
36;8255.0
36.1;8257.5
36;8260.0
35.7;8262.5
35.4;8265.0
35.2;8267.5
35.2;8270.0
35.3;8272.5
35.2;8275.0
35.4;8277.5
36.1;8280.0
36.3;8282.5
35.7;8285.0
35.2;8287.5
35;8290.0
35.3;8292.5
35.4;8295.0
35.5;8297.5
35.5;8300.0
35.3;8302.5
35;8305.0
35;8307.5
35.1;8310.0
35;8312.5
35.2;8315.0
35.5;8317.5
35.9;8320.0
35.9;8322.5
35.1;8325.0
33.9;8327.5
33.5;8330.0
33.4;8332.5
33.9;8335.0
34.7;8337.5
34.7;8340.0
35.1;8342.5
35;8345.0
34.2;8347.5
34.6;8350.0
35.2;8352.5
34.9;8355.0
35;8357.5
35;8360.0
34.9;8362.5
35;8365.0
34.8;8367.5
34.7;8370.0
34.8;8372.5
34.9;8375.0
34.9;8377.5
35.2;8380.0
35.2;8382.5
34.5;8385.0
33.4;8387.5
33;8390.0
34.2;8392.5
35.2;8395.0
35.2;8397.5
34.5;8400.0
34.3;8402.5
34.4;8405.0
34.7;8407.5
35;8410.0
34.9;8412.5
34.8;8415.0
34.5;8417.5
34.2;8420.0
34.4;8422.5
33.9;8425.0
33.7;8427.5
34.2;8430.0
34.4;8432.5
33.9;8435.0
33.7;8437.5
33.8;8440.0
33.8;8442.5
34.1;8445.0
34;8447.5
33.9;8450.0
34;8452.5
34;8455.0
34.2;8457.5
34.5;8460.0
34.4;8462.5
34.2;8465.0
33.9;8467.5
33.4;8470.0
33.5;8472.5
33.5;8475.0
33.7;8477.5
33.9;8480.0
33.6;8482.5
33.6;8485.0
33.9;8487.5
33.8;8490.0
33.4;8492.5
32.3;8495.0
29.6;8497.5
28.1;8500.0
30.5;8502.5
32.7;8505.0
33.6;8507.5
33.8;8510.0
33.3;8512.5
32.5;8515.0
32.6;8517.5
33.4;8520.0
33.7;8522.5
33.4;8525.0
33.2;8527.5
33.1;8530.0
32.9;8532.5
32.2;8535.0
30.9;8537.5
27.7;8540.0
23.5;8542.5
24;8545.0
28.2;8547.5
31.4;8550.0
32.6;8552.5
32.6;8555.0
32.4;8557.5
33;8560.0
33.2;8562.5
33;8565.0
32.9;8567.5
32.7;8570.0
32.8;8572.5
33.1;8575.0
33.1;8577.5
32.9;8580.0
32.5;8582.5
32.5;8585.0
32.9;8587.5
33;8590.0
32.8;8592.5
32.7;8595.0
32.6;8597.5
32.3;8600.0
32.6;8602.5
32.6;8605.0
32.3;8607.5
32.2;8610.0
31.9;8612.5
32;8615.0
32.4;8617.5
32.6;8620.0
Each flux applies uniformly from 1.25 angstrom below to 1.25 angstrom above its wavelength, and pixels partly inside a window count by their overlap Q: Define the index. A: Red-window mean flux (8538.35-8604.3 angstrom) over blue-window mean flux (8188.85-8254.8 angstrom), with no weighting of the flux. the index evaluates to 0.89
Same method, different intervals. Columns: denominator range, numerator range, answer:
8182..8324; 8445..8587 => 0.92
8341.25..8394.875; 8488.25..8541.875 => 0.93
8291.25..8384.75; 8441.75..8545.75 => 0.93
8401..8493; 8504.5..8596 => 0.94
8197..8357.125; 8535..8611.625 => 0.90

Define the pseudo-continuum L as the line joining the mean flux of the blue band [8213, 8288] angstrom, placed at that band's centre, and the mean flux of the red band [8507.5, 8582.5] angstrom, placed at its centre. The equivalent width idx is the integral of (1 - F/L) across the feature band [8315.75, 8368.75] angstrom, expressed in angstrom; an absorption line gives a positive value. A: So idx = -0.56 angstrom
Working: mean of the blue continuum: 35.5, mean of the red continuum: 31.9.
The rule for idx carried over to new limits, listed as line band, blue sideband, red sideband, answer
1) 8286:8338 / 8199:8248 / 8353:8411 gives 0.1 angstrom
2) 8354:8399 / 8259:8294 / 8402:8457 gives -0.1 angstrom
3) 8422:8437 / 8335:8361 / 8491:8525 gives -0.2 angstrom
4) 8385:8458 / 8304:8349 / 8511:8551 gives -2.6 angstrom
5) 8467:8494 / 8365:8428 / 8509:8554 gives -1.0 angstrom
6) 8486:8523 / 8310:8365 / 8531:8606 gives 0.1 angstrom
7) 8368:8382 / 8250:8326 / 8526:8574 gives -0.4 angstrom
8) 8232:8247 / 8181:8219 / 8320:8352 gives -0.2 angstrom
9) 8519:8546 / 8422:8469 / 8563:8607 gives 2.0 angstrom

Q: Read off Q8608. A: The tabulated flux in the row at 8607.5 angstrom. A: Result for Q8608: 32.3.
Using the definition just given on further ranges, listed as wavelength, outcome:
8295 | 35.4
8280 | 36.1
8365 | 35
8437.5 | 33.7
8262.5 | 35.7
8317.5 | 35.5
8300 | 35.5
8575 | 33.1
